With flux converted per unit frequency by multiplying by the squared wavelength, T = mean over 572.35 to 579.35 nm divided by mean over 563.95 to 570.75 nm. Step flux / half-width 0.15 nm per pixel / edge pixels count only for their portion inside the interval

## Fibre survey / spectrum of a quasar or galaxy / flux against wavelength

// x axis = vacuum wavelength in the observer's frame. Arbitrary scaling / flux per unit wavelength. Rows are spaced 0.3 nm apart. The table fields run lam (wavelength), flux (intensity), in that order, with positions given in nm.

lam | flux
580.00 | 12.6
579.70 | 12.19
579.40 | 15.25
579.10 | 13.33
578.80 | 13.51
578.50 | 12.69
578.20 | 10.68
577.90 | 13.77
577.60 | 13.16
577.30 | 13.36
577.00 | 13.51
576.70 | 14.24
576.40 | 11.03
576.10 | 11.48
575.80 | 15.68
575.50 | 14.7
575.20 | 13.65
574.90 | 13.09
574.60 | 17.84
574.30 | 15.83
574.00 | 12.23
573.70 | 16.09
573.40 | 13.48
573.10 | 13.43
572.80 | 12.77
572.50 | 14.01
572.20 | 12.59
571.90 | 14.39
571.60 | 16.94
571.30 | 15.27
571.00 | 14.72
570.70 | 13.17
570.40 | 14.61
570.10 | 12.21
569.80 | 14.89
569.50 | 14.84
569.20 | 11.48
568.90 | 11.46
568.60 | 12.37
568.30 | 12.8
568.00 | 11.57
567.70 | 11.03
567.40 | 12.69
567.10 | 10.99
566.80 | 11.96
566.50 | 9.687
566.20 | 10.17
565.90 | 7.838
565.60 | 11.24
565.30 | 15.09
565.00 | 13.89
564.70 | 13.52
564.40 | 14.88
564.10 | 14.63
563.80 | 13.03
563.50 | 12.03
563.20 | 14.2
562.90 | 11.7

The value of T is 1.1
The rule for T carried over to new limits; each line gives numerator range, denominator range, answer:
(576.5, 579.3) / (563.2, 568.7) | 1.12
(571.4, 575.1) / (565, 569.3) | 1.27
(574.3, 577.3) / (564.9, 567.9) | 1.27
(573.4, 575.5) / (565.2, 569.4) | 1.31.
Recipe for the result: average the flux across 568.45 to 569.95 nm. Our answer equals 13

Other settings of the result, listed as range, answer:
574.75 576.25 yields 13.7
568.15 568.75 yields 12.6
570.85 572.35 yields 14.8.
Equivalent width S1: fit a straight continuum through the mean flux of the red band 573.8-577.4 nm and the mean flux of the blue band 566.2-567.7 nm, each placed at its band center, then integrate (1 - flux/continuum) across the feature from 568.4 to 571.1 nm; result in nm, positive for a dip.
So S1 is -0.27 nm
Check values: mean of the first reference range 11.2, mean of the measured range 13.3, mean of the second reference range 13.9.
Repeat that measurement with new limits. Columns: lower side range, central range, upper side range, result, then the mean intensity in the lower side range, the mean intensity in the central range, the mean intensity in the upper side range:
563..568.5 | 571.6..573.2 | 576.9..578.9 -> -0.14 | 12.3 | 13.8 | 12.9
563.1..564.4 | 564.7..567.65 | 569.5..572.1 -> 0.49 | 13.6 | 11.6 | 14.5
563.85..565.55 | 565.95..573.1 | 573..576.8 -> 0.64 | 14.1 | 12.8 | 14.1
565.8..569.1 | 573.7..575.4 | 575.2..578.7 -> -0.27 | 11.2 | 14.7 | 13.1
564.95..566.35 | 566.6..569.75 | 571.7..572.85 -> 0.04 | 11.5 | 12.2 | 13.7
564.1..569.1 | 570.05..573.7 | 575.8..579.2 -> -0.48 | 12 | 14.1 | 12.9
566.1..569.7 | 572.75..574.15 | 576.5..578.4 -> -0.13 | 11.8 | 13.7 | 13.1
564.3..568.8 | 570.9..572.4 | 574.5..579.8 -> -0.25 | 11.9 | 14.8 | 13.5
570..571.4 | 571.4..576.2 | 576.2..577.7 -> -0.28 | 14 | 14.3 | 13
